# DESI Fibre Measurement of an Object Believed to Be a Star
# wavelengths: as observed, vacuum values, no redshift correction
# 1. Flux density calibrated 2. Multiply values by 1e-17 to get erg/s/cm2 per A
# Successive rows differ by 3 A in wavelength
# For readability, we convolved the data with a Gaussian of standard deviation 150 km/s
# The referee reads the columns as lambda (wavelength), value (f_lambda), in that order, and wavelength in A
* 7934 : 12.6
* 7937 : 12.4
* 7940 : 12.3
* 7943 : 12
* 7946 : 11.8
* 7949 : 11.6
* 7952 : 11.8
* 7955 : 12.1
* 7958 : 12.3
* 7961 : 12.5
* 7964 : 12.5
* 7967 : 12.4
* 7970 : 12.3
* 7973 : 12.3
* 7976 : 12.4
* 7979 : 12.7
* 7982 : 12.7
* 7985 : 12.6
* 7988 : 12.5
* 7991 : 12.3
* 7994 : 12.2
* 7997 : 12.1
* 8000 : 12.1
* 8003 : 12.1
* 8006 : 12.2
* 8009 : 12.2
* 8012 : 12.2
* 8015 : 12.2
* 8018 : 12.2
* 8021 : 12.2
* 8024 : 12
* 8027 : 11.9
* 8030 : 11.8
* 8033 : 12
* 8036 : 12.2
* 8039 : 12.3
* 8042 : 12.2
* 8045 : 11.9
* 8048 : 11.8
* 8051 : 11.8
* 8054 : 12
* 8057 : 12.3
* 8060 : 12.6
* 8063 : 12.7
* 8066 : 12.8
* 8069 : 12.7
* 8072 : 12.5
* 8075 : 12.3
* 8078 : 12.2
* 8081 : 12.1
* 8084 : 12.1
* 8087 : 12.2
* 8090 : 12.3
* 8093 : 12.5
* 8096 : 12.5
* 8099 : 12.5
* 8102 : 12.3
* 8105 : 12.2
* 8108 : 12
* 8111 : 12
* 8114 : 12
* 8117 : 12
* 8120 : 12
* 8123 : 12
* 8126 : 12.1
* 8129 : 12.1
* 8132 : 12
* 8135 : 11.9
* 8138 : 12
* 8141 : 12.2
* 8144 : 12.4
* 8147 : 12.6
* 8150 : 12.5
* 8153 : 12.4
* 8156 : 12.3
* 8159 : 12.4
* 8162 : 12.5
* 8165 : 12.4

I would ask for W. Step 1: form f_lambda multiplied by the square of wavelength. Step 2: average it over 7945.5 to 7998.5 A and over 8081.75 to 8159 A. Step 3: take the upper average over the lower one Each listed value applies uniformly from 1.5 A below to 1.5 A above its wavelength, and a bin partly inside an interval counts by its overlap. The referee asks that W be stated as 1.03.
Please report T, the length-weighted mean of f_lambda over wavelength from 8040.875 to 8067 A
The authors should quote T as 12.2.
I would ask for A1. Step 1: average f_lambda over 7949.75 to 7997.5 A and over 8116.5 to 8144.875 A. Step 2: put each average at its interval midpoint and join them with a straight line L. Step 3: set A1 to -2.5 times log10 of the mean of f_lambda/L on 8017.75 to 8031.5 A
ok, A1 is 0.02 mag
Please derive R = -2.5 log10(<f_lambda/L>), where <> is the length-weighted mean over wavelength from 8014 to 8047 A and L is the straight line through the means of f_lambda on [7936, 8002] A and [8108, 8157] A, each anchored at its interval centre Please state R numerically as 0.01 mag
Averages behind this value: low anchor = 12.3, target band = 12.1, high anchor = 12.2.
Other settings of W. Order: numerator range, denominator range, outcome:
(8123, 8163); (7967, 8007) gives 1.03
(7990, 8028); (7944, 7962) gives 1.03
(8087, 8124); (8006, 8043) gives 1.03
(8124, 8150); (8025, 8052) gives 1.04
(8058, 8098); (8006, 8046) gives 1.04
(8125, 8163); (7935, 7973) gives 1.06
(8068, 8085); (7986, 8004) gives 1.03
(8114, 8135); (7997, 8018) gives 1.02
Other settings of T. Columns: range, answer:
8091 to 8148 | 12.2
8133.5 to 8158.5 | 12.3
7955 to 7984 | 12.4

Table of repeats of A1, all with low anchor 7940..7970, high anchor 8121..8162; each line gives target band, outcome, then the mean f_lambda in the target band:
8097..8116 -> 0.00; 12.2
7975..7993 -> -0.03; 12.5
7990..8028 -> 0.00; 12.1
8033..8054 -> 0.01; 12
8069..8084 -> -0.01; 12.3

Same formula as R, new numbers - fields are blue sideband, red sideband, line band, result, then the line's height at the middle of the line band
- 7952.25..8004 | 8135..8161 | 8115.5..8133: 0.03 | 12.3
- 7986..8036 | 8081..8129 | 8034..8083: -0.01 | 12.2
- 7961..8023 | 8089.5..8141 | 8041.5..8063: 0.01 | 12.2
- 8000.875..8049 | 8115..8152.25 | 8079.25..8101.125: -0.02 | 12.1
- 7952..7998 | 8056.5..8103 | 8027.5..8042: 0.03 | 12.4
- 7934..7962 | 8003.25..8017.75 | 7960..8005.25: -0.02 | 12.2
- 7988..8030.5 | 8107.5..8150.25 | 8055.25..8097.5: -0.03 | 12.1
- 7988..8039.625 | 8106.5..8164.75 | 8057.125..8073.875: -0.04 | 12.2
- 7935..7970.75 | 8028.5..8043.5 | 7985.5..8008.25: -0.01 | 12.1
